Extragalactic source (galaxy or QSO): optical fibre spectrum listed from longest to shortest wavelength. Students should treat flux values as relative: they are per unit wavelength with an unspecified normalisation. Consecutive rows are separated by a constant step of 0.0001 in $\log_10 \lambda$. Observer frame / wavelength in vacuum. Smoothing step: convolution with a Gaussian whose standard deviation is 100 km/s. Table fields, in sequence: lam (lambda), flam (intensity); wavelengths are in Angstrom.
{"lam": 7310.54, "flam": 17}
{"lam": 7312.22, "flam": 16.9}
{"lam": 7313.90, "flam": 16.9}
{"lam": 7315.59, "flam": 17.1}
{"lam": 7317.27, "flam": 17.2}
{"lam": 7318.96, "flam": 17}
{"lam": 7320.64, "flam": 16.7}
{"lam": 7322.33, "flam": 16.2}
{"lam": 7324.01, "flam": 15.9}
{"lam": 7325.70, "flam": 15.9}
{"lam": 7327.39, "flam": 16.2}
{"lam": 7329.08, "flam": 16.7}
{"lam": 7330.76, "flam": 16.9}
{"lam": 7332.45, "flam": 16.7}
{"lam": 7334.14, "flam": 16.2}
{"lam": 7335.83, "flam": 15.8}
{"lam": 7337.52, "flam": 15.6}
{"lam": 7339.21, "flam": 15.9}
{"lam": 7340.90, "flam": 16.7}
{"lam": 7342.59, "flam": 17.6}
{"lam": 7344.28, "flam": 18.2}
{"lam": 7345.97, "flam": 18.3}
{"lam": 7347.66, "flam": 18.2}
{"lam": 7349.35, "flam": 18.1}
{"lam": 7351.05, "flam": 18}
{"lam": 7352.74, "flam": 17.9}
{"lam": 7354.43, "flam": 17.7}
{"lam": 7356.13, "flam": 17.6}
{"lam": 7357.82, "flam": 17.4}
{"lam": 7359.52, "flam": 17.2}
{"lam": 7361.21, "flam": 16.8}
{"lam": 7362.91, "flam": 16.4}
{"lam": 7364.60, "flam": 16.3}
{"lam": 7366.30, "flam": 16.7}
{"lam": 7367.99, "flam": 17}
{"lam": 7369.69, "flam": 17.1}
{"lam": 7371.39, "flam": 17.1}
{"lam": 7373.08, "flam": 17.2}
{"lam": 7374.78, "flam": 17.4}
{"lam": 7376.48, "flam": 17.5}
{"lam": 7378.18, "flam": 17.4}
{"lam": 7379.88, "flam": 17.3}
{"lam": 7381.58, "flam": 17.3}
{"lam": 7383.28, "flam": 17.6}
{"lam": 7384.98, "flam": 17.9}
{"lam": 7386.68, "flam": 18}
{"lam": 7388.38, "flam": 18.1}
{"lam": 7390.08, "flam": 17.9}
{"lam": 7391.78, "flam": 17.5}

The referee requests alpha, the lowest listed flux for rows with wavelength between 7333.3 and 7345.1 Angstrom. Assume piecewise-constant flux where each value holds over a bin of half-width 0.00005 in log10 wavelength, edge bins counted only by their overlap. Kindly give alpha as 15.6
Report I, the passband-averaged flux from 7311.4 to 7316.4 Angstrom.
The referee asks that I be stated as 17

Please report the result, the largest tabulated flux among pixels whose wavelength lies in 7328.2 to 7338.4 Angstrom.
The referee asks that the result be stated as 16.9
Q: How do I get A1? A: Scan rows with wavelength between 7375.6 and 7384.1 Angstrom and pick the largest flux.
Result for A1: 17.6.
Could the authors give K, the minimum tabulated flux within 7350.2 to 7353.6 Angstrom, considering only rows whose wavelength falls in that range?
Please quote 17.9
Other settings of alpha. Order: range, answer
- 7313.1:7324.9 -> 15.9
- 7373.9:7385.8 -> 17.3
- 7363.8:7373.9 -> 16.3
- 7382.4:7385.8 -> 17.6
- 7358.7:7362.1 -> 16.8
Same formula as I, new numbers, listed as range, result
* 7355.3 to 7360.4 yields 17.4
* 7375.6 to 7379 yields 17.4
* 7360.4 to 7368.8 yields 16.6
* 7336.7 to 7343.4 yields 16.4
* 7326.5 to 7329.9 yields 16.4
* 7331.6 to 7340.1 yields 16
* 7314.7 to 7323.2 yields 16.8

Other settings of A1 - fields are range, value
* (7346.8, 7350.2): 18.2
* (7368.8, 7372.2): 17.1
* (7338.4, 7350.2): 18.3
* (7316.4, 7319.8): 17.2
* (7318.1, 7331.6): 17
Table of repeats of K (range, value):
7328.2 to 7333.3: 16.7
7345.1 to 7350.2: 18.1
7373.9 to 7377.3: 17.4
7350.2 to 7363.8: 16.4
